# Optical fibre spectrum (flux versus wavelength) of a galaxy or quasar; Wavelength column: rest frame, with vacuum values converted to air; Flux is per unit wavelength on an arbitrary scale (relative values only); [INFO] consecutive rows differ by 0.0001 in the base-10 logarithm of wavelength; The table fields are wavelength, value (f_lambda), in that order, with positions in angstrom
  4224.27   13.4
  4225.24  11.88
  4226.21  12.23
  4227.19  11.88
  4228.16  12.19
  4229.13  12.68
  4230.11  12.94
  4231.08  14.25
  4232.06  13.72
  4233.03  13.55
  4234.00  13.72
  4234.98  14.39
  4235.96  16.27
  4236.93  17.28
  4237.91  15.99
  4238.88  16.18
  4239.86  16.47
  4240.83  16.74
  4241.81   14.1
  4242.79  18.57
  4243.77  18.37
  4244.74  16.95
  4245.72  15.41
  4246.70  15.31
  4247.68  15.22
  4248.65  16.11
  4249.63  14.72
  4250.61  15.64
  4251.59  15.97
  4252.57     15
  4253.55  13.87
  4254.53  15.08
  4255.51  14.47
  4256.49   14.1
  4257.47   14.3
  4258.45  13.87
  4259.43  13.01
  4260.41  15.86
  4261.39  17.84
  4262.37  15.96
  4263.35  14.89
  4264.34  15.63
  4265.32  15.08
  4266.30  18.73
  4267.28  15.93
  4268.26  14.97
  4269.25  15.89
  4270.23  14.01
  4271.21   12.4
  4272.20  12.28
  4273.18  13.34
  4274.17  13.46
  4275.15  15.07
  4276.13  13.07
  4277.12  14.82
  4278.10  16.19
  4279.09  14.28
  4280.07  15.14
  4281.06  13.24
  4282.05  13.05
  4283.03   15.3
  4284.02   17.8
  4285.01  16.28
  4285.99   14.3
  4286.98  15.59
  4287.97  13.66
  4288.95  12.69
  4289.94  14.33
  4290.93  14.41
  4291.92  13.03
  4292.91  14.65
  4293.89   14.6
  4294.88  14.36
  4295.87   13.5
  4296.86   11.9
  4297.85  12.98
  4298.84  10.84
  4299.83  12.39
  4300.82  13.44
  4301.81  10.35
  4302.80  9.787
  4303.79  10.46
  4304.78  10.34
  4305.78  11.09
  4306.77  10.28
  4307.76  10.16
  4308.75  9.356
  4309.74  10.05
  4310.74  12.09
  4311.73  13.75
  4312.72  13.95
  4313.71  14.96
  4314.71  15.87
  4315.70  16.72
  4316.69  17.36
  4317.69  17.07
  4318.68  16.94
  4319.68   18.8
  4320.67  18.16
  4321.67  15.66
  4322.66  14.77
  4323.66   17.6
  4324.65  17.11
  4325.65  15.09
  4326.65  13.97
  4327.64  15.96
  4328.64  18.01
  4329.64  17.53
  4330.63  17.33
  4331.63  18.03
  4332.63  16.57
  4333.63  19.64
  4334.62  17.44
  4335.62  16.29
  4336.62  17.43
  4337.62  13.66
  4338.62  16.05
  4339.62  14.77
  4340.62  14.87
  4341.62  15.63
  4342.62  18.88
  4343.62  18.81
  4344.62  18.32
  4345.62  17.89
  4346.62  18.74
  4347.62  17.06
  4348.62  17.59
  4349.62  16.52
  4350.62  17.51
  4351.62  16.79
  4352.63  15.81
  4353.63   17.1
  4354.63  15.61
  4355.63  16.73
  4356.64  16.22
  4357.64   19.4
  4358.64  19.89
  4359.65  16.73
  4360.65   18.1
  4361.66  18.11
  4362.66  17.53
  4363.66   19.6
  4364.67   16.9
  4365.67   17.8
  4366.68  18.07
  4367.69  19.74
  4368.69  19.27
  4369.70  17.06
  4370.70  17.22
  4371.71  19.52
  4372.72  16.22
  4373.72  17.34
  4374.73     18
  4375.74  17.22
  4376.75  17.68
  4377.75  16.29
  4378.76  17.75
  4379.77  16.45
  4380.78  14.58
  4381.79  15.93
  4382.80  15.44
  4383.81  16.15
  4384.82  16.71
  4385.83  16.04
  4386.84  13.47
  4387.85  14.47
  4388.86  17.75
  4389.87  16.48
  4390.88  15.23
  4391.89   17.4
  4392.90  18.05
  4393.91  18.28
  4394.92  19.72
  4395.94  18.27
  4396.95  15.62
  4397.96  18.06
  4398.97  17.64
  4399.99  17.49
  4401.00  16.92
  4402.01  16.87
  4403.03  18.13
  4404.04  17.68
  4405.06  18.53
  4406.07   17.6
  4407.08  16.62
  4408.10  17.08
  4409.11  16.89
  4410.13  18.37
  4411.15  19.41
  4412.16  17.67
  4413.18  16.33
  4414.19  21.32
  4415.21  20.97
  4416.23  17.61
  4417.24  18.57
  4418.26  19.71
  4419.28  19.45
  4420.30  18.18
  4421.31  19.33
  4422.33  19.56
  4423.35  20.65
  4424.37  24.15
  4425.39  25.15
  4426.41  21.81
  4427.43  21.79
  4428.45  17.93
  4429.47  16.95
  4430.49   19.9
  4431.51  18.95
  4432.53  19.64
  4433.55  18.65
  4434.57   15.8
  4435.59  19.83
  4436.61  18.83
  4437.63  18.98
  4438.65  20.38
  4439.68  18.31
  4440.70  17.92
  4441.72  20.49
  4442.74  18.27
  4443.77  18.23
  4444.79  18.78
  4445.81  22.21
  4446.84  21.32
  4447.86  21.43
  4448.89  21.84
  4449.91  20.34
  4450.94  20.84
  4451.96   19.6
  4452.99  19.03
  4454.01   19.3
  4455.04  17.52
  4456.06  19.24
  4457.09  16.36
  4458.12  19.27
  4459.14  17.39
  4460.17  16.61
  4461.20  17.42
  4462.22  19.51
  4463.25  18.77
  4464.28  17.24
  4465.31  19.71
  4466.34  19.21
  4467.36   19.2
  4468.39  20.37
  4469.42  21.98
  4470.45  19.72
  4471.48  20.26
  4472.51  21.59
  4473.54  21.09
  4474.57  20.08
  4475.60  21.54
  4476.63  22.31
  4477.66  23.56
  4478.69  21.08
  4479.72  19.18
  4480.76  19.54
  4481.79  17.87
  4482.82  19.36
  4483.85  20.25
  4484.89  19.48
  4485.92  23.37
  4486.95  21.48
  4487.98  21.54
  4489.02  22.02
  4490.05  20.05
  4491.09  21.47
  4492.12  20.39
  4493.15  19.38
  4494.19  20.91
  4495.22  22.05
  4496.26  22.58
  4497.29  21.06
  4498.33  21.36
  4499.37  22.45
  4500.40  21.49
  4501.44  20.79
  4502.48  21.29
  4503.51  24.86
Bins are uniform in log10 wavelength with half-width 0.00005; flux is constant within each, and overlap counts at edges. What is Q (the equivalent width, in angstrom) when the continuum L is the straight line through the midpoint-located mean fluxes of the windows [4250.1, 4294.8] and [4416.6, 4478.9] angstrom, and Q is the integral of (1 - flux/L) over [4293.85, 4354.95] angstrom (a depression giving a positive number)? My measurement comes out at 4.0 angstrom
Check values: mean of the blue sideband 14.7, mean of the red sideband 19.7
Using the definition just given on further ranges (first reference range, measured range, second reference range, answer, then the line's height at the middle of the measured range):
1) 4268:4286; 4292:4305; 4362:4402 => 2.3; 15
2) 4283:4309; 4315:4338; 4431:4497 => -4.4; 14.1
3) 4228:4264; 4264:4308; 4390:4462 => 6.3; 16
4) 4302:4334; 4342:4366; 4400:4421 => -2.3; 16.1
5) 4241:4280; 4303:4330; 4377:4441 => 3.0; 16.3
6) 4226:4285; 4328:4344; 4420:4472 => 0.0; 16.9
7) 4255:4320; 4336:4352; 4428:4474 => -1.1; 15.8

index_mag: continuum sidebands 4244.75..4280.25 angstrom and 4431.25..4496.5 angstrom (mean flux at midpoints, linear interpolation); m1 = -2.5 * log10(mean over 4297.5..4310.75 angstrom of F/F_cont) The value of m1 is 0.41 mag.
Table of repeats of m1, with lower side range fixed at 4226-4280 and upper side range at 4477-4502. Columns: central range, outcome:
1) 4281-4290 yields 0.07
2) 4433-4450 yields 0.01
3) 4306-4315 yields 0.33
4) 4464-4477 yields 0.01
